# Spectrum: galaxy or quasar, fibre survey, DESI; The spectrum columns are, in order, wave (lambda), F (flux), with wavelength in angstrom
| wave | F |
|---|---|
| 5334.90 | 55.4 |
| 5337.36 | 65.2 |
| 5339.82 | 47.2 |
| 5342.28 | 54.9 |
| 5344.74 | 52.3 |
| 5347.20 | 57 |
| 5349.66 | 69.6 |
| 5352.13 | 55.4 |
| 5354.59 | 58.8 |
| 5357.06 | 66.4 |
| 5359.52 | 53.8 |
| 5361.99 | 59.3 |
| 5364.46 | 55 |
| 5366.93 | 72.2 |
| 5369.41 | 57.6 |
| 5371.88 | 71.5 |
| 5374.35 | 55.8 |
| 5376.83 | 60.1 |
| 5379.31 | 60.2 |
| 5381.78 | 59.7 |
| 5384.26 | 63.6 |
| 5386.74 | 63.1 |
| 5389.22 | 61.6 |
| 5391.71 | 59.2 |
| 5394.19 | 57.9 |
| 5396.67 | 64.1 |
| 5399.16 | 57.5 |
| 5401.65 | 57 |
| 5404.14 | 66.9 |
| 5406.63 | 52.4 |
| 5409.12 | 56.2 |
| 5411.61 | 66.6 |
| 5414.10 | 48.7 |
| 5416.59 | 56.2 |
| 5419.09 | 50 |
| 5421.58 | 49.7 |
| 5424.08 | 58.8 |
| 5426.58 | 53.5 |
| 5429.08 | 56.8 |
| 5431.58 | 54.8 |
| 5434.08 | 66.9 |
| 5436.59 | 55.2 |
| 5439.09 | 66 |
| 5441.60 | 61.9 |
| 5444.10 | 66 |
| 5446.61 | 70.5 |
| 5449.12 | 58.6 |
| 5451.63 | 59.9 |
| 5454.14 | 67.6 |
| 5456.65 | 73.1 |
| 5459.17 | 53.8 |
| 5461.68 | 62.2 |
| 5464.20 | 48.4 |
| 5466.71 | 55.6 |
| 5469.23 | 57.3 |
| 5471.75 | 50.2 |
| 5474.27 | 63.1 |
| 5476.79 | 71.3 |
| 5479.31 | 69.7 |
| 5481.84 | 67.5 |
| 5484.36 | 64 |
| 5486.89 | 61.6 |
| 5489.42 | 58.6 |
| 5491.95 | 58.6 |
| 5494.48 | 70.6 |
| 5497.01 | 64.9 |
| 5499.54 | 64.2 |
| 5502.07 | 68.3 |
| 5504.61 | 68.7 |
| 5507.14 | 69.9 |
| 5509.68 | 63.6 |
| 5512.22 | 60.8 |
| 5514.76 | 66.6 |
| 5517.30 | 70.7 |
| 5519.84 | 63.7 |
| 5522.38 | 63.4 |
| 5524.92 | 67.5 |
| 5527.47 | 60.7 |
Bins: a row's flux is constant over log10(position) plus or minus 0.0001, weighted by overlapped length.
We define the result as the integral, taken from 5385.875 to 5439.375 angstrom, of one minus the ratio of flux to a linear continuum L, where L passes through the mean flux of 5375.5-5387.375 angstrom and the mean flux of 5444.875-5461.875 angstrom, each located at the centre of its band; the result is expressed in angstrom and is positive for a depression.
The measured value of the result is 3.7 angstrom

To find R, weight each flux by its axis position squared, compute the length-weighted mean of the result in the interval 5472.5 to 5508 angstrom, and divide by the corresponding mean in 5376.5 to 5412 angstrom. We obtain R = 1.1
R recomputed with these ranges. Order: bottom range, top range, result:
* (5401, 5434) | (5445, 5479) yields 1.10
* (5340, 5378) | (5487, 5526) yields 1.15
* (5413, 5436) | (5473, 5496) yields 1.21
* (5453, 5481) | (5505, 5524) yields 1.09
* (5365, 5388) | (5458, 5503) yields 1.03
